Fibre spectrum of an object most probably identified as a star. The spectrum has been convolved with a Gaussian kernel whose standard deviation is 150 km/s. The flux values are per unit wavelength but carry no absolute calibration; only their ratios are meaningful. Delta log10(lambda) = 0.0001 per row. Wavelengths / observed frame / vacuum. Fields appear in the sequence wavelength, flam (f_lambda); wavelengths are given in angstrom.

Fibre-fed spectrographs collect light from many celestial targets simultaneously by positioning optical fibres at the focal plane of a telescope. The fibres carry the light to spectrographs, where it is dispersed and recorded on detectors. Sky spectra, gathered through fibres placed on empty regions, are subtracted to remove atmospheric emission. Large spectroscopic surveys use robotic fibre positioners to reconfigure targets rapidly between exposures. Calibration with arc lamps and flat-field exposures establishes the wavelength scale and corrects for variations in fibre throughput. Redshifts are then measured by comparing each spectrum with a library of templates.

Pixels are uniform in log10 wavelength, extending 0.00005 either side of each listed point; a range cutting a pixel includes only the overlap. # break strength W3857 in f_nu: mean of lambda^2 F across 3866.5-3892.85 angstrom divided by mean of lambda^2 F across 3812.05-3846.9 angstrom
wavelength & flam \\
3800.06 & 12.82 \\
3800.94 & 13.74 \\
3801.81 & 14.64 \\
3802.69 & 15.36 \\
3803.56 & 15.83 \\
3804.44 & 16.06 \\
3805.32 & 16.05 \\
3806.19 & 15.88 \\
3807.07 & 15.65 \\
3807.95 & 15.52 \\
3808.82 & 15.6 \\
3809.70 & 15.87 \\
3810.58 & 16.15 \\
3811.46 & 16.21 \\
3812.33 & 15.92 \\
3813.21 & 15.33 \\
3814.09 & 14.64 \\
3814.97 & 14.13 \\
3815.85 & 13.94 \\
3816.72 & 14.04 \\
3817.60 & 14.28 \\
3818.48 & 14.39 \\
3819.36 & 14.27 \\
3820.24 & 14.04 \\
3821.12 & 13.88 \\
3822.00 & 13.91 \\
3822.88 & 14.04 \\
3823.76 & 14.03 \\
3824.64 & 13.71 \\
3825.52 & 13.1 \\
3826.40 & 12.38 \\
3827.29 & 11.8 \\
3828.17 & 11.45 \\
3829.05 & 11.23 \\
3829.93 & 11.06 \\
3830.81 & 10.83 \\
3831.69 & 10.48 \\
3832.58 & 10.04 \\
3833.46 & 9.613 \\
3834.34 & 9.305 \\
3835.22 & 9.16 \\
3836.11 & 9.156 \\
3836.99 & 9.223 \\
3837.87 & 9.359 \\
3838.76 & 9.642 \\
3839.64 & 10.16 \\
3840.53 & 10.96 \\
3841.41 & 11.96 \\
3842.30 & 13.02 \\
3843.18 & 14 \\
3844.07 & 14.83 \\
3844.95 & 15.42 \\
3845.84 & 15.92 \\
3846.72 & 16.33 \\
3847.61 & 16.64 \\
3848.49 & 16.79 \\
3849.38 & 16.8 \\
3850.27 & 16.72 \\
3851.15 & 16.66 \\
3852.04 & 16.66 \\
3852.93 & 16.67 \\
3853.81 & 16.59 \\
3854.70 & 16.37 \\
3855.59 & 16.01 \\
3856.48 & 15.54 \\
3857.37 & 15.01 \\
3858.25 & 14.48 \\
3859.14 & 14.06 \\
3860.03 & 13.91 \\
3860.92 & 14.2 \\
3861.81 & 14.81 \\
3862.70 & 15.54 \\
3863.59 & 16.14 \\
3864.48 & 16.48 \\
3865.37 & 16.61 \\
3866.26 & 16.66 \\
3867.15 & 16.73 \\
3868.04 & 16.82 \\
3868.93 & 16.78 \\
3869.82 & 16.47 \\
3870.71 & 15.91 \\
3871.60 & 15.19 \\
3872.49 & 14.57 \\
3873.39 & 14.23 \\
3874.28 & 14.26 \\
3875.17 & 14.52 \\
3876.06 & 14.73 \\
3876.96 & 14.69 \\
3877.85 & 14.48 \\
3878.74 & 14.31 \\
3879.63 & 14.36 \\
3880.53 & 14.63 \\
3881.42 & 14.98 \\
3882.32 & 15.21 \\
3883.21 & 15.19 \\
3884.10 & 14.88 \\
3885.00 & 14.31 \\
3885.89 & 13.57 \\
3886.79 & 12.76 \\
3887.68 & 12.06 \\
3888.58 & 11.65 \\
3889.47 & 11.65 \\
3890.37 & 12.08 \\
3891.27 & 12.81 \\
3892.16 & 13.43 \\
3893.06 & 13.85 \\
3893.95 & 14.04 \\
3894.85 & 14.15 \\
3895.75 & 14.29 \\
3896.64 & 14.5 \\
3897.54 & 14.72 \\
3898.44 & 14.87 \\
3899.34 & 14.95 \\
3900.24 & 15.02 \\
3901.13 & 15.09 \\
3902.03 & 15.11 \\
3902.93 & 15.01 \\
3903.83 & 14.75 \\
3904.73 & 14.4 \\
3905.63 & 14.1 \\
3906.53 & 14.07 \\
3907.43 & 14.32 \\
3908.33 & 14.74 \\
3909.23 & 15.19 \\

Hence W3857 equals 1.2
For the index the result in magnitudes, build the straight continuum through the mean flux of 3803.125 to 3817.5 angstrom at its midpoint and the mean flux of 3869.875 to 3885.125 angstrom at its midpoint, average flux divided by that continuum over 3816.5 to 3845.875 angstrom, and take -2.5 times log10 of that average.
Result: 0.25 mag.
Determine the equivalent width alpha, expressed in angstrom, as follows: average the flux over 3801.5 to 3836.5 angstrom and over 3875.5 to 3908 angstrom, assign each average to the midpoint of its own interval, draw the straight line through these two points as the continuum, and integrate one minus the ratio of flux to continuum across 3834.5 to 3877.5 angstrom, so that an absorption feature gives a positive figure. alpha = -2.3 angstrom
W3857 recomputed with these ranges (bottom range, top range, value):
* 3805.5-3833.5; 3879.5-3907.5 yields 1.06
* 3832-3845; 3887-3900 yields 1.27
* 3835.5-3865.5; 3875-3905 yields 1.00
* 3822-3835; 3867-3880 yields 1.33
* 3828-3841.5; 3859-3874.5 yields 1.56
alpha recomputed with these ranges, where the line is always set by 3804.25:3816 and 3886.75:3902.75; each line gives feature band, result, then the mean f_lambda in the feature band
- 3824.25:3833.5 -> 2.2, 11.5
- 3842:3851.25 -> -0.6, 15.8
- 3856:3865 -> -0.3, 15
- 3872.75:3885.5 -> -0.5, 14.6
